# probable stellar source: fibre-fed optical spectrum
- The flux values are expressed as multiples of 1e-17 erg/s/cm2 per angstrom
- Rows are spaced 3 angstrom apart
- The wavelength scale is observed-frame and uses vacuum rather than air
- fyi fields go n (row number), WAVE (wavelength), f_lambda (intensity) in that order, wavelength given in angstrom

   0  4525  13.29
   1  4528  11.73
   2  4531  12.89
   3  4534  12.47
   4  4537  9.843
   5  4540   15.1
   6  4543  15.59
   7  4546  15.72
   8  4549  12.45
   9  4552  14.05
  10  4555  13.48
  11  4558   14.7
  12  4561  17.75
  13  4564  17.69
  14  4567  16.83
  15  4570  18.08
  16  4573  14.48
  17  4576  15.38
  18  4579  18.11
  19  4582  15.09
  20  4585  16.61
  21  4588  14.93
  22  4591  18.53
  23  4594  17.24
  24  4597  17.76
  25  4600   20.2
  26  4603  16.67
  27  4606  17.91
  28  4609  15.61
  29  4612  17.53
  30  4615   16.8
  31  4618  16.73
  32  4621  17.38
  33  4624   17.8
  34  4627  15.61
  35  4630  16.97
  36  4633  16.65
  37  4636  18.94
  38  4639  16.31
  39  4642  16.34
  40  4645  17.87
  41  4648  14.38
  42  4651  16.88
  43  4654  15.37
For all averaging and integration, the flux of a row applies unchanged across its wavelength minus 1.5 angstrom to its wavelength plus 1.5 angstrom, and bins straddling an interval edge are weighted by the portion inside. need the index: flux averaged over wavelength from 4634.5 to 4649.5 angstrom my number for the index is 16.8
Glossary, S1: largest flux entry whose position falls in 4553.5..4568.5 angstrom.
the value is 17.75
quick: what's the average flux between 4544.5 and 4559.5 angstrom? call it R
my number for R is 14.1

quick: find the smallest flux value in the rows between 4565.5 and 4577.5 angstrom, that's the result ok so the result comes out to 14.48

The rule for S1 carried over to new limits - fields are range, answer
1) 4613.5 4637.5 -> 18.94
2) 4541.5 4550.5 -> 15.72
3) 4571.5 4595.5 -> 18.53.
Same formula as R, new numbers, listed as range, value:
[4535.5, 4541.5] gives 12.5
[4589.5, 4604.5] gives 18.1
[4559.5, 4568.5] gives 17.4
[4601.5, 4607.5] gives 17.3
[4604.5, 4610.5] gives 16.8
